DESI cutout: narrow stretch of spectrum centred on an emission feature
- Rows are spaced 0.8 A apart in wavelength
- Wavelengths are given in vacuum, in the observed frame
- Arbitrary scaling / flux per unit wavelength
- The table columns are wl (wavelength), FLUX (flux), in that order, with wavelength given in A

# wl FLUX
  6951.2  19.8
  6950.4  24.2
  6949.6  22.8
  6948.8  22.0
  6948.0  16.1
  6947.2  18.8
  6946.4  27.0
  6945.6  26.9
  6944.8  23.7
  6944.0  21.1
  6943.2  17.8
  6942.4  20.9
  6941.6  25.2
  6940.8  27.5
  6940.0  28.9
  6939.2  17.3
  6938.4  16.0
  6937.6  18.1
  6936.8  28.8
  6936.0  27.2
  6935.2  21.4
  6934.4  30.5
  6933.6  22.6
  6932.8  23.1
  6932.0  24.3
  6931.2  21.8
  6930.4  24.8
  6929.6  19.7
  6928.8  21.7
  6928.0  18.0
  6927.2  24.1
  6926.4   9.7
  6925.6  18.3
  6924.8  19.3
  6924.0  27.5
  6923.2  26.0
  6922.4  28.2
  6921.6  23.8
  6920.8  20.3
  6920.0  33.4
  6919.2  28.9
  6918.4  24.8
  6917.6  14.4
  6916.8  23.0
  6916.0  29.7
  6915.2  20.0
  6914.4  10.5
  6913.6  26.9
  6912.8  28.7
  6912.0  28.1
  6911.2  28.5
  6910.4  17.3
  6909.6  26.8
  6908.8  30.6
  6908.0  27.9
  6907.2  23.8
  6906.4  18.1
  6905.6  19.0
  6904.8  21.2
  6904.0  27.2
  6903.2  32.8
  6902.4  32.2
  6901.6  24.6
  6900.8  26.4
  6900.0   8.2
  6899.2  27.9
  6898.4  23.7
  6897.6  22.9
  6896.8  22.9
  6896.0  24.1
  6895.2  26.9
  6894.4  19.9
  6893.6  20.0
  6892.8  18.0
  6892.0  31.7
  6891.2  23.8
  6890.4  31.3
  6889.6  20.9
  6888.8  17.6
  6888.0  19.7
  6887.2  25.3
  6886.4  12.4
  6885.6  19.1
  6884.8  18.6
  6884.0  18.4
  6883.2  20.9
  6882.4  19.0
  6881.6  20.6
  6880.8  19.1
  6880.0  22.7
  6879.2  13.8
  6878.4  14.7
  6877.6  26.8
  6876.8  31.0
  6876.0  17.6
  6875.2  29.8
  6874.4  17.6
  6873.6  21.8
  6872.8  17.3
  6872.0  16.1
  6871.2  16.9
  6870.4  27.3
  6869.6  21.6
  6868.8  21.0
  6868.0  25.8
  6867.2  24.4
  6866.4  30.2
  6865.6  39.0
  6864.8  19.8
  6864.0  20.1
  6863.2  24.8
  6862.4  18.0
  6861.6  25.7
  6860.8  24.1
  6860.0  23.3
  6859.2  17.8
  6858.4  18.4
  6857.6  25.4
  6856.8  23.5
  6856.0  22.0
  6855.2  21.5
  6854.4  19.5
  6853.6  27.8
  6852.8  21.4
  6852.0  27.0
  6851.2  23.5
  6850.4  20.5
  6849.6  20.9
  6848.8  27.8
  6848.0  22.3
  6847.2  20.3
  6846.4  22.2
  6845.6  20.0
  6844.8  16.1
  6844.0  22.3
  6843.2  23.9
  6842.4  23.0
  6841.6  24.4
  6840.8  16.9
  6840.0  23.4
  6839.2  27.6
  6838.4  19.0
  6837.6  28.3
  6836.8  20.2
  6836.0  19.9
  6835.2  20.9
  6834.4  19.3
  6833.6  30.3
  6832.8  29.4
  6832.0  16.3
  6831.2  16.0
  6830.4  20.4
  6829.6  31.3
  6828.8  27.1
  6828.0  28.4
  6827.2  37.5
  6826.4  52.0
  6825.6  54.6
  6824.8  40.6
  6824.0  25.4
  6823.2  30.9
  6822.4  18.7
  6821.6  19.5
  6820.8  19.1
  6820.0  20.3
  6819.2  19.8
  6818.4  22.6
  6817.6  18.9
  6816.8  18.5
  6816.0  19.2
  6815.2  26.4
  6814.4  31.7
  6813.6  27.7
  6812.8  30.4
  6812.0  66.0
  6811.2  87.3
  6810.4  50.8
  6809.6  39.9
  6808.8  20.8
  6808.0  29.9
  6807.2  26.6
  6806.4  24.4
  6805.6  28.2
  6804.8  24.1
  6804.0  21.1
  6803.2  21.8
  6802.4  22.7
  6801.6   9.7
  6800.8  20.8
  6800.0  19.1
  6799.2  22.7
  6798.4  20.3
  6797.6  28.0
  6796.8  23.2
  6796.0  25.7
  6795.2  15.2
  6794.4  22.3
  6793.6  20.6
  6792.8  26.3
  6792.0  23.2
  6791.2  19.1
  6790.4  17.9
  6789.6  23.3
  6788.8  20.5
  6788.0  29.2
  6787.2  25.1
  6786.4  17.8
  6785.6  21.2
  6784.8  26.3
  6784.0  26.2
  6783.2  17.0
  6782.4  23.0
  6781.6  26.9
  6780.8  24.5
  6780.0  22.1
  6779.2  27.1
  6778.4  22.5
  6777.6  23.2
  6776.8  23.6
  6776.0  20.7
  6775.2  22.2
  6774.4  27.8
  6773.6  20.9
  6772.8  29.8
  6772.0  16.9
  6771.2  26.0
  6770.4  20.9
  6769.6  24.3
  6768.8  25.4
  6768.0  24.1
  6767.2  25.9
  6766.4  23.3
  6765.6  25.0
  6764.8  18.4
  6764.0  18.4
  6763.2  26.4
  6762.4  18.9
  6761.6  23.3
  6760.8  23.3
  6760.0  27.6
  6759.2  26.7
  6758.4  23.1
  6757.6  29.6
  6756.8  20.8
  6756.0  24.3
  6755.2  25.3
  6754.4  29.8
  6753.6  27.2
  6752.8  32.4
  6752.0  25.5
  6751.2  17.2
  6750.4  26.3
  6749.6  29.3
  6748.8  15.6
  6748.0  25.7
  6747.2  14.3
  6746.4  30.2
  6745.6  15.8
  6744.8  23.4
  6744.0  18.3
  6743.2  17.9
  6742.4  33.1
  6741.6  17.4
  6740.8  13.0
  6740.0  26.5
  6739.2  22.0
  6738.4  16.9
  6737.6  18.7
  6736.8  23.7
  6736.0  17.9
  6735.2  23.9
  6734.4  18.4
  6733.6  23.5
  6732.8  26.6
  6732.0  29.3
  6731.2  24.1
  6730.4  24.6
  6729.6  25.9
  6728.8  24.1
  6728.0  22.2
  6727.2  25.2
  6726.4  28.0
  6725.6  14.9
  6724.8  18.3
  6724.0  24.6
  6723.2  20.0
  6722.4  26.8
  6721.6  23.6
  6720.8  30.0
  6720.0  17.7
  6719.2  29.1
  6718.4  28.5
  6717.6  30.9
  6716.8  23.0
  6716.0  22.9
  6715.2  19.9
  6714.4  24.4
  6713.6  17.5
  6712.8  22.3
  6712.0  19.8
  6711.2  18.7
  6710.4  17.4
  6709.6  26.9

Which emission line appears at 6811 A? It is [S II] 6716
